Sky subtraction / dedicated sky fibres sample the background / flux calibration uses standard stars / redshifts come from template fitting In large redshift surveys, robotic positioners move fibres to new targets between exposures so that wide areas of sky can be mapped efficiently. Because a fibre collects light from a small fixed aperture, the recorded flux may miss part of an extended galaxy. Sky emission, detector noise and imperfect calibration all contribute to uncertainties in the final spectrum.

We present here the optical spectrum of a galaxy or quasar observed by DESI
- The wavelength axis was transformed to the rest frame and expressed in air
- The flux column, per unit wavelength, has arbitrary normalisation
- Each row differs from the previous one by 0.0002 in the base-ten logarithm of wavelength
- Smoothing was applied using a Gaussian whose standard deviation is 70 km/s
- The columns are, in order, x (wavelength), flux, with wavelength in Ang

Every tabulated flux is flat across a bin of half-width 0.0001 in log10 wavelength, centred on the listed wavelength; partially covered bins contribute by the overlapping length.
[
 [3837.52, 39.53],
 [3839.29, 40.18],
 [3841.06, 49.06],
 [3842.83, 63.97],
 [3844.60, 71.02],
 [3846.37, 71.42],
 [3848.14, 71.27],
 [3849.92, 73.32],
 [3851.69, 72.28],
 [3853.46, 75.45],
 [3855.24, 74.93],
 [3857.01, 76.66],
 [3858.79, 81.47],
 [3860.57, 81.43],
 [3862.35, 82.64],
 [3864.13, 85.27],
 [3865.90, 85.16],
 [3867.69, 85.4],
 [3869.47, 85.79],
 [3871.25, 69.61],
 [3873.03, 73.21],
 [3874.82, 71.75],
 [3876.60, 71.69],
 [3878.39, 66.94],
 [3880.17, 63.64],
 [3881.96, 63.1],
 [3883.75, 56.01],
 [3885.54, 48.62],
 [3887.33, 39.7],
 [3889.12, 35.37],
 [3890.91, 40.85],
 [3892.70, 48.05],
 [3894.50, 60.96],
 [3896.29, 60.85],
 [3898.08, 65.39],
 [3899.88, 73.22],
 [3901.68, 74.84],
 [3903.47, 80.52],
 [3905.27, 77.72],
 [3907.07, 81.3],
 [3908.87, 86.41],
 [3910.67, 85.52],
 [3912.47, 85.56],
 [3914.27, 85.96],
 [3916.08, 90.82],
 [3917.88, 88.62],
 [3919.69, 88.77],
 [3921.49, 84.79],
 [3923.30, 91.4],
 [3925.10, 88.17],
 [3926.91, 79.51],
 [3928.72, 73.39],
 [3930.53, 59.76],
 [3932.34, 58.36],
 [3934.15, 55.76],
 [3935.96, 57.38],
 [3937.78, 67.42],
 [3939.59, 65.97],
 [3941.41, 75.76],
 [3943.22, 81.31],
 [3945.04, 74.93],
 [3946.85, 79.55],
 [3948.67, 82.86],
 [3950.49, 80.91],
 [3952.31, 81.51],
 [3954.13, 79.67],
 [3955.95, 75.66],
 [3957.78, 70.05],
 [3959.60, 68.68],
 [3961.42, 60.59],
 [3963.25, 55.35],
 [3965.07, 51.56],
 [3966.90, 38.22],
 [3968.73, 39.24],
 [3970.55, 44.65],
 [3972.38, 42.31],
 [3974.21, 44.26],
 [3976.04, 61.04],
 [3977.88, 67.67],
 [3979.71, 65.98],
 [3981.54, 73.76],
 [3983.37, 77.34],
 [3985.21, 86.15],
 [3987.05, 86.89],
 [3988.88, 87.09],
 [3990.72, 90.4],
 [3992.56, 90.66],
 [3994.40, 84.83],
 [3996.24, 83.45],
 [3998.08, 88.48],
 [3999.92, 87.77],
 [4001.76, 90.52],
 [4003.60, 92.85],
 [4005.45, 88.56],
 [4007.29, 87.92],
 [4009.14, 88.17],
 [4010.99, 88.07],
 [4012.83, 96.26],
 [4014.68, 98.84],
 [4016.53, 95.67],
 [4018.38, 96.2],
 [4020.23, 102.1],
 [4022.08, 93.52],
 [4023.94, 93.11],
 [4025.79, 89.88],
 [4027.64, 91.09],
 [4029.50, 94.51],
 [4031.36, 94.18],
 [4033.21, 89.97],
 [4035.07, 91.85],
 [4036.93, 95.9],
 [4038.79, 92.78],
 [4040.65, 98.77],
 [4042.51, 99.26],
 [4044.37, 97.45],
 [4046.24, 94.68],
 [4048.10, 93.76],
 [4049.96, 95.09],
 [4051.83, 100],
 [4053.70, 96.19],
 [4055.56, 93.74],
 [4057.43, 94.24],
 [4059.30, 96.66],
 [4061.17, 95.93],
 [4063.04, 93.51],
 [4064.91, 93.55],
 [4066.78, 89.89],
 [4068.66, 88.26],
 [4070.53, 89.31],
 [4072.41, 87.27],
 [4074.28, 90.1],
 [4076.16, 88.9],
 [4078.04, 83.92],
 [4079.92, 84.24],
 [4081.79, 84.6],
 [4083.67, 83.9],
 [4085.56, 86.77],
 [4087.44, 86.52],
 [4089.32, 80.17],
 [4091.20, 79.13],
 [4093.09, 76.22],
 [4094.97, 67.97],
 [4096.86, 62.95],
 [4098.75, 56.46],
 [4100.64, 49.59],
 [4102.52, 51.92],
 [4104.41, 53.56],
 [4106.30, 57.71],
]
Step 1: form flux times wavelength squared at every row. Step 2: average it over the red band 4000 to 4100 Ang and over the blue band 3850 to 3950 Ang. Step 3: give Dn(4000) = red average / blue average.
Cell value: 1.3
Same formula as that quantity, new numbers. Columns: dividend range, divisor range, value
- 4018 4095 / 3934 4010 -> 1.30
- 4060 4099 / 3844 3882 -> 1.24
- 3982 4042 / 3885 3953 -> 1.32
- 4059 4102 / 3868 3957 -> 1.24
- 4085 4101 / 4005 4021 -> 0.80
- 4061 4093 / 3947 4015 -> 1.21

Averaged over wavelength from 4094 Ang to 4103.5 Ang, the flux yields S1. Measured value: 57.9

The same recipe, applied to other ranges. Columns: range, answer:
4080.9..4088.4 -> 85.4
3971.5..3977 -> 49.3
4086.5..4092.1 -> 82.1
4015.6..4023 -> 96.9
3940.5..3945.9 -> 77.3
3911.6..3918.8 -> 87.7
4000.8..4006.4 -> 90.7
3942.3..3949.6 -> 79.7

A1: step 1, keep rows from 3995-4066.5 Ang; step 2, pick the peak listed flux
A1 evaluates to 102.1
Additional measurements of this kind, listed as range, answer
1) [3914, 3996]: 91.4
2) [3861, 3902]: 85.79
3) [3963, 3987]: 86.15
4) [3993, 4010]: 92.85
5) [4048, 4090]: 100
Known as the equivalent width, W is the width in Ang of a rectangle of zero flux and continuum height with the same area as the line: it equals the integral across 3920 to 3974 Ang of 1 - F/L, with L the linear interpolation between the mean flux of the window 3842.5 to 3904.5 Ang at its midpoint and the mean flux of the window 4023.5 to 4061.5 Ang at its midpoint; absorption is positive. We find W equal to 8.1 Ang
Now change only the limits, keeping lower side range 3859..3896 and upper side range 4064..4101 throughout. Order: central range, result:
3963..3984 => 5.2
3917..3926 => -2.5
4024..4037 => -2.6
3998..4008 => -1.9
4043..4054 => -2.5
